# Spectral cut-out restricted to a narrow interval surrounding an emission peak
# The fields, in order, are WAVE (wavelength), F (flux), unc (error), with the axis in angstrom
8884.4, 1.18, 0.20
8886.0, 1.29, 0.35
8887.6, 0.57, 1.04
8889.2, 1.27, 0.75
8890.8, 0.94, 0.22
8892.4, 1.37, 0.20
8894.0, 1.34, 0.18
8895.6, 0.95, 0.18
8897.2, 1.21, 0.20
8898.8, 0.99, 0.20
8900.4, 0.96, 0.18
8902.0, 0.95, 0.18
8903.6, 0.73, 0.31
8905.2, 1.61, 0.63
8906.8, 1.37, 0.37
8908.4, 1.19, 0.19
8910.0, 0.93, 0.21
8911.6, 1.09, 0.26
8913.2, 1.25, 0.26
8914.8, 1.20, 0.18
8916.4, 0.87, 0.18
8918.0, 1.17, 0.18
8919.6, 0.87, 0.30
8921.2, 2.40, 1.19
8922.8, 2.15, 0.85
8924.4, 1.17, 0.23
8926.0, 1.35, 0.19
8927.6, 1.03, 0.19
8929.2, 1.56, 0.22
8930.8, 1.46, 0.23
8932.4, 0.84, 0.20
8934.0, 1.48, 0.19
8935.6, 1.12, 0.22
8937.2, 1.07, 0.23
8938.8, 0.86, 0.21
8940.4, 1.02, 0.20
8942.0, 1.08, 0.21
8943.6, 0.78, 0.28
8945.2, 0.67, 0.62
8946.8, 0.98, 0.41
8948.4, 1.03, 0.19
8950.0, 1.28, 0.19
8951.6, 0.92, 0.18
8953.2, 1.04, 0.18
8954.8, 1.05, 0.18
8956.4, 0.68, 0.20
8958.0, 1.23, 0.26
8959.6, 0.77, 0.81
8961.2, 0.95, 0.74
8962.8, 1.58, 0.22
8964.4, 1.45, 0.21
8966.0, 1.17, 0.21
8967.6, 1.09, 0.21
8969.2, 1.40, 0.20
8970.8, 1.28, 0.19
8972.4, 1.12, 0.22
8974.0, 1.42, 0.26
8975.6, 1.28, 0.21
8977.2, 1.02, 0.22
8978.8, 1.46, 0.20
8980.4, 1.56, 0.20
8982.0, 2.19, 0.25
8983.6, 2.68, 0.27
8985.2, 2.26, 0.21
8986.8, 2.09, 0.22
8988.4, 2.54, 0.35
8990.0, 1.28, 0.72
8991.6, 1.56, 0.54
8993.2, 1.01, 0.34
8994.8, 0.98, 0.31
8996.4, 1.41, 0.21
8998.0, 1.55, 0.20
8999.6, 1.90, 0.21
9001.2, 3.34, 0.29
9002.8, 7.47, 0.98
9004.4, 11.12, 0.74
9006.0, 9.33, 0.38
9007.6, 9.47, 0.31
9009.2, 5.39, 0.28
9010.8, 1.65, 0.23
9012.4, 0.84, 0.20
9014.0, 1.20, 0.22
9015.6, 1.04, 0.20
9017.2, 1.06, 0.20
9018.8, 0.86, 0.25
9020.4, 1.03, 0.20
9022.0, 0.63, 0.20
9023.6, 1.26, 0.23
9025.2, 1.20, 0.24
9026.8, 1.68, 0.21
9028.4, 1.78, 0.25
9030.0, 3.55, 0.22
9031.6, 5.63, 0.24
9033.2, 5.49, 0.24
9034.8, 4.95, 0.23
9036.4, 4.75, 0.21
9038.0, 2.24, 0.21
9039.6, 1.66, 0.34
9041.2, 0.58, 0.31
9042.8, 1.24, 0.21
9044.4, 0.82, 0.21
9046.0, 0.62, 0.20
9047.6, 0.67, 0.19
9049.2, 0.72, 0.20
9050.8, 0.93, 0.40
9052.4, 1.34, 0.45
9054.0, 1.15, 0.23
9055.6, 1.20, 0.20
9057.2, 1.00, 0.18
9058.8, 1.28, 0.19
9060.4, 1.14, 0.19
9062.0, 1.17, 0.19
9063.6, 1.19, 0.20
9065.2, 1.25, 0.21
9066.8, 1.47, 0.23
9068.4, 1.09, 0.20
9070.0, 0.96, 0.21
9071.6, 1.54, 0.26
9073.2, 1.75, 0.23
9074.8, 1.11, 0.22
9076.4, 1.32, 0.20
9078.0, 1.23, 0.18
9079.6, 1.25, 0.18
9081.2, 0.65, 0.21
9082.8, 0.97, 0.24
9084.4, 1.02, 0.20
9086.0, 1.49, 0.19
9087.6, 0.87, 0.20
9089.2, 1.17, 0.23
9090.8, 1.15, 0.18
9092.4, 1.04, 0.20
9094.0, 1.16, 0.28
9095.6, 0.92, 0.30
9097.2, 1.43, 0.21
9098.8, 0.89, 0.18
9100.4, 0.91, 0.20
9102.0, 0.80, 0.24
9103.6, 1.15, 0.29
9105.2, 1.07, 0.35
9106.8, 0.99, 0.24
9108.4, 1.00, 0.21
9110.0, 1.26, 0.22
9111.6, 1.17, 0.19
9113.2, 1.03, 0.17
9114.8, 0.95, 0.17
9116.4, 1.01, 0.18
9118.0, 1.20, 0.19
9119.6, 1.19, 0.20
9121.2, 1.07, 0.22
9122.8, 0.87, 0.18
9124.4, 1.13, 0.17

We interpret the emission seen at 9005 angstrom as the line H-alpha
